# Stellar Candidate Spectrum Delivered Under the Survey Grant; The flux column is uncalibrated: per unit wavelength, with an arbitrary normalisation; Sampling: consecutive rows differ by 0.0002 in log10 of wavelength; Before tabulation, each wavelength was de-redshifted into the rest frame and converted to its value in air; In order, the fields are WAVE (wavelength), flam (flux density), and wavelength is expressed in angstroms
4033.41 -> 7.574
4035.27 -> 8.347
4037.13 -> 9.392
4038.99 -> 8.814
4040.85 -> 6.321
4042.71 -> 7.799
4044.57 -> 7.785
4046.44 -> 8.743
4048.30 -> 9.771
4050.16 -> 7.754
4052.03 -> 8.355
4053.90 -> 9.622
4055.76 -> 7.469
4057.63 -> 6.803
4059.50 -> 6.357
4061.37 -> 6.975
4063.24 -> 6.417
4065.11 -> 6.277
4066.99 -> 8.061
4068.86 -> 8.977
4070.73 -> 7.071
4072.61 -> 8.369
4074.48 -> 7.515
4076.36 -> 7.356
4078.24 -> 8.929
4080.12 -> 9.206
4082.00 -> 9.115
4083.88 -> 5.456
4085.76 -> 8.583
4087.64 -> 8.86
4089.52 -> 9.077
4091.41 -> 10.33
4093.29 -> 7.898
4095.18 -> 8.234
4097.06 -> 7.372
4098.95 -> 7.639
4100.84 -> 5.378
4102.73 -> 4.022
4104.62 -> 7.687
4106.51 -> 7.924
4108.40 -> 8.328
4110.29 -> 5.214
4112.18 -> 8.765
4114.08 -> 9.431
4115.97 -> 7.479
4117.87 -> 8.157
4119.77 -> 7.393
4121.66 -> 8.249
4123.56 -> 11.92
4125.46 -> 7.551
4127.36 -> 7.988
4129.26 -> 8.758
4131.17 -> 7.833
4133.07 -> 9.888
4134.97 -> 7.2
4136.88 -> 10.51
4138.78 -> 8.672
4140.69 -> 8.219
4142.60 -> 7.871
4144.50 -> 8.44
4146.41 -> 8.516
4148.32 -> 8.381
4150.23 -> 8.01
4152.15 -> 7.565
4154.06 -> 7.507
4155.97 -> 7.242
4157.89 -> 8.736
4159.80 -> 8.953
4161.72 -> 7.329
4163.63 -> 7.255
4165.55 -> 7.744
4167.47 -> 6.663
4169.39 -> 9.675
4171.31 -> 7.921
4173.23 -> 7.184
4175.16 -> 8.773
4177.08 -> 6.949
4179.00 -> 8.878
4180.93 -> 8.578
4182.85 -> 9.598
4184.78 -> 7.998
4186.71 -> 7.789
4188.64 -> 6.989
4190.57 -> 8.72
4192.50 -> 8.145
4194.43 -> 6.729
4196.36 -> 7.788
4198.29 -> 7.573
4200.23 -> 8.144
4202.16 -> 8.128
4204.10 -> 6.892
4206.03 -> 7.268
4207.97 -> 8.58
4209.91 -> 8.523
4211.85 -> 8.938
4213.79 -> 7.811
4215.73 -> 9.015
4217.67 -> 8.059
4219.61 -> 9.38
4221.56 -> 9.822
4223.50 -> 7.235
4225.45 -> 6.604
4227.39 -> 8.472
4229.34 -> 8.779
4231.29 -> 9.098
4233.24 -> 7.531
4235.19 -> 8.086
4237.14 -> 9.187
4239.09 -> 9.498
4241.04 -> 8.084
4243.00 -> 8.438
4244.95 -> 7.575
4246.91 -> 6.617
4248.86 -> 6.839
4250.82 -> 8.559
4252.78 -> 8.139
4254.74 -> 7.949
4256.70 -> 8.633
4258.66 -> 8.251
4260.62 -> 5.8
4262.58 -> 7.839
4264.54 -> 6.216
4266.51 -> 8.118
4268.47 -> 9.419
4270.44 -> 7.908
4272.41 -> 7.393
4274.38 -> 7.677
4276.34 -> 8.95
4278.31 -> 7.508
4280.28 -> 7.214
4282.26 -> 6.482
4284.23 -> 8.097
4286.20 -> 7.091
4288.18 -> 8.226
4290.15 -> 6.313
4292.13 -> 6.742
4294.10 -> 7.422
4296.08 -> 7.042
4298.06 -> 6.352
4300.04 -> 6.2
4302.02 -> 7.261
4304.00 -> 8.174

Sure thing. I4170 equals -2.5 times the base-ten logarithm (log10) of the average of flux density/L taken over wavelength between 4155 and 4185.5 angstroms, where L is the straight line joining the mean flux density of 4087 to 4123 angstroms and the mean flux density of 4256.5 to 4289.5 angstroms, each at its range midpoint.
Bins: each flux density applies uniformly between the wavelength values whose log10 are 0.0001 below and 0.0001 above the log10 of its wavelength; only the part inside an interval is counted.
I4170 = -0.05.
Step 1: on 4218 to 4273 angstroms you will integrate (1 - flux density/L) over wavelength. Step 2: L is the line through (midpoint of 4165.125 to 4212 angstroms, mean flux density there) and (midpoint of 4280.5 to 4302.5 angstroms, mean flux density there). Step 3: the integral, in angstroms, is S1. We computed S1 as -4.4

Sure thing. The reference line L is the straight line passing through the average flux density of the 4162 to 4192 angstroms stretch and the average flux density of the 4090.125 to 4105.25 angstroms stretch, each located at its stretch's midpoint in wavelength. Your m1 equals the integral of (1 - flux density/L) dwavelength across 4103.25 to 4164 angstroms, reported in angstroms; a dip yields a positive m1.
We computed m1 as -4.3 angstroms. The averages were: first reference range 7.35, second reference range 8.03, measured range 8.2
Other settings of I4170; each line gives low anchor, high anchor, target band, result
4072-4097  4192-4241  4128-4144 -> -0.04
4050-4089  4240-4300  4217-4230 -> -0.10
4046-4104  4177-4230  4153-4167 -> 0.03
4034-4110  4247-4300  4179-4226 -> -0.07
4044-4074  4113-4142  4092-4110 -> 0.16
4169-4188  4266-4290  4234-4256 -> -0.02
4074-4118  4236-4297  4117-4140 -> -0.11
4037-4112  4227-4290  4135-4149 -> -0.10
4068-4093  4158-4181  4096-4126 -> 0.08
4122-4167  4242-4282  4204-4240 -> -0.06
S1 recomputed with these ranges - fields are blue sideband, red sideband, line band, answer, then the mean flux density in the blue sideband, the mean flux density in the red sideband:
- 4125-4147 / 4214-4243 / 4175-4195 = 0.9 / 8.47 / 8.47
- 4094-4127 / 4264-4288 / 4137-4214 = -3.4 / 7.7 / 7.72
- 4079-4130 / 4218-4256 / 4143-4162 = 0.0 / 8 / 8.2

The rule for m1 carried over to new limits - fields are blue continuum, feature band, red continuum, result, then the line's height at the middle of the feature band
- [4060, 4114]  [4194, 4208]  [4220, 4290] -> 0.4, 7.85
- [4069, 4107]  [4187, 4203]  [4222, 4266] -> 0.2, 7.88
